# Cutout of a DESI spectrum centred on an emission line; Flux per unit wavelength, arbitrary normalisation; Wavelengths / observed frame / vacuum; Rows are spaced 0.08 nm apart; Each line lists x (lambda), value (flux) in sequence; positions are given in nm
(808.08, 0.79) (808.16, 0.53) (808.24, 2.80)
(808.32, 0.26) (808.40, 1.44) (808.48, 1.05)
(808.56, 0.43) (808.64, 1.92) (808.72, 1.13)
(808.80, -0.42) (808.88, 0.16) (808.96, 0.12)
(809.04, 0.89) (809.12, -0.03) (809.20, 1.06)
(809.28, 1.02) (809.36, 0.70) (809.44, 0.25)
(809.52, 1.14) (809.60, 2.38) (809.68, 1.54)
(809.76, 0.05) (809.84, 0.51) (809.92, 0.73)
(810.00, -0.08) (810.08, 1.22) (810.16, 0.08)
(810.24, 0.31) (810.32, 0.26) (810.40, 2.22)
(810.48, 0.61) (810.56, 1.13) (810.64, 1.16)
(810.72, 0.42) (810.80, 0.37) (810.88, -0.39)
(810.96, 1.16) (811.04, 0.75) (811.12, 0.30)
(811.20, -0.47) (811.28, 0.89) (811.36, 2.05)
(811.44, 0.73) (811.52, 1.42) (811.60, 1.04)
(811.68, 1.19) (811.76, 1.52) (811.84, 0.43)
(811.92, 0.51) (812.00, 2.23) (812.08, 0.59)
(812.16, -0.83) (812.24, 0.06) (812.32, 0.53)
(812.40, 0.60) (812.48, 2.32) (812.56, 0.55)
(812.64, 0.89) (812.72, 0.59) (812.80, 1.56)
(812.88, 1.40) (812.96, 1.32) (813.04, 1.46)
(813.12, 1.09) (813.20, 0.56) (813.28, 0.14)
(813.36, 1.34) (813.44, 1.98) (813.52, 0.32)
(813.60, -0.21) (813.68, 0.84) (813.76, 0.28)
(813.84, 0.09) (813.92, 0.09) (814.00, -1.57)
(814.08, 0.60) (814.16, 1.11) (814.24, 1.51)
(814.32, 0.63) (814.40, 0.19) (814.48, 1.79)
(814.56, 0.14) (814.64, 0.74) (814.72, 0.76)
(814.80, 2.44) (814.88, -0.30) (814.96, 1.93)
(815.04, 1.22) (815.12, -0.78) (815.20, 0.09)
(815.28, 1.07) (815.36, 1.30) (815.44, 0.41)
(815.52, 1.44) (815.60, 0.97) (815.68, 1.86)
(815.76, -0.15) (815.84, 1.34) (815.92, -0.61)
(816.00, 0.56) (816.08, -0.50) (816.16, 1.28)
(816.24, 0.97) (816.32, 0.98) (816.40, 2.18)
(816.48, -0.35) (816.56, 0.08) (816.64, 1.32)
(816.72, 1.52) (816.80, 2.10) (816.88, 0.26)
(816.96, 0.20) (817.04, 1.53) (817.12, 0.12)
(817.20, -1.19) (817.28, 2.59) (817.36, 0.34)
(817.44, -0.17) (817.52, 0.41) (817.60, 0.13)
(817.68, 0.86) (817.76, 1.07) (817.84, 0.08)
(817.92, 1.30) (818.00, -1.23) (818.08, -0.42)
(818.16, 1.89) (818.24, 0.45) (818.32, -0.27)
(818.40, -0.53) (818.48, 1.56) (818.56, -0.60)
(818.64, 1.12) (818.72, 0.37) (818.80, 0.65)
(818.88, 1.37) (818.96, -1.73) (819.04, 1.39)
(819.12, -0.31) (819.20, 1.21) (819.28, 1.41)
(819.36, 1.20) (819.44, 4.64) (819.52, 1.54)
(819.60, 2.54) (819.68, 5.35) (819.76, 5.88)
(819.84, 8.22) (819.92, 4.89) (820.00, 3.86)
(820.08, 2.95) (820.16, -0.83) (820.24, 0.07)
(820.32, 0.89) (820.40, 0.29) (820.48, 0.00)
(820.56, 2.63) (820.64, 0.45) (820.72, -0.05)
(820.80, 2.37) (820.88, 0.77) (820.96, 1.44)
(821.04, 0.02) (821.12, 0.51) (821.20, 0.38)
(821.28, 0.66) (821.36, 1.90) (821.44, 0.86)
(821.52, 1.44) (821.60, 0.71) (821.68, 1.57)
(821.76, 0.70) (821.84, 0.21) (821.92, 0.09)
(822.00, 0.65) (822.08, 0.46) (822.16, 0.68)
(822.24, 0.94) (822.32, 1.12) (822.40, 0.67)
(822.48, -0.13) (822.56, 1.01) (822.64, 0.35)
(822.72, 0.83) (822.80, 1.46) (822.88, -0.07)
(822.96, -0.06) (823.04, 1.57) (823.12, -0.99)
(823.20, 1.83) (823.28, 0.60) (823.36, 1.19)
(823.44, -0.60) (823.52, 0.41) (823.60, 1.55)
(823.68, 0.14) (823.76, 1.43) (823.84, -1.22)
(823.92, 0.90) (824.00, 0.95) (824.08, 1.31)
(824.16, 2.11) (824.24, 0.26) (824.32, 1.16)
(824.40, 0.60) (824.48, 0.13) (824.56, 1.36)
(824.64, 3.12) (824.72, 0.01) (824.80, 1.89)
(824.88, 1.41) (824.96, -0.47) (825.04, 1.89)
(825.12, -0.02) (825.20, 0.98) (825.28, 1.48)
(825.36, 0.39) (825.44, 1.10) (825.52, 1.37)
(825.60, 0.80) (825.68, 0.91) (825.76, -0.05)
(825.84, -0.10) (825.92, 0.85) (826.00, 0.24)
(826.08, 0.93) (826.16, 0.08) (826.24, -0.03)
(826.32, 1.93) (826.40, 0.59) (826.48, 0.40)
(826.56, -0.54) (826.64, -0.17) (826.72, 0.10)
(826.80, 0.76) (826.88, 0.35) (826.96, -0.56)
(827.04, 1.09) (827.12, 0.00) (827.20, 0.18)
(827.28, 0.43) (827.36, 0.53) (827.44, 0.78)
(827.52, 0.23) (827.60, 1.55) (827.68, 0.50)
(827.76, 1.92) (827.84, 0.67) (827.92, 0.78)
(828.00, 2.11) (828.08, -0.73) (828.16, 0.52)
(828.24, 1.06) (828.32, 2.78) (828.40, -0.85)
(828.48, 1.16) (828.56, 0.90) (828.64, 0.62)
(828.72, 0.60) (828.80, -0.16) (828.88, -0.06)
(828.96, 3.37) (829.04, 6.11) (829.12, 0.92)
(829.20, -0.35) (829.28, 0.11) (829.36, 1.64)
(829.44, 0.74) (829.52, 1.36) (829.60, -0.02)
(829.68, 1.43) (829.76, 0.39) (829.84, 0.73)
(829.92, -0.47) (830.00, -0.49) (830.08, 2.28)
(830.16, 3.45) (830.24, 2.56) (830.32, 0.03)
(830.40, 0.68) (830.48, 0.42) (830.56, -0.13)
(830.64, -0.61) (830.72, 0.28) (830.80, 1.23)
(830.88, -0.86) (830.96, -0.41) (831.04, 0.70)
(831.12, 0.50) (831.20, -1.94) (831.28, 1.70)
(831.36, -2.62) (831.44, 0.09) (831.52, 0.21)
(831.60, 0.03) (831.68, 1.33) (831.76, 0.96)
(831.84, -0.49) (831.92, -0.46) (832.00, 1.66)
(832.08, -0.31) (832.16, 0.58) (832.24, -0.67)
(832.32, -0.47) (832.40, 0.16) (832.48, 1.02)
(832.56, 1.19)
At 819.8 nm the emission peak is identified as H-gamma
